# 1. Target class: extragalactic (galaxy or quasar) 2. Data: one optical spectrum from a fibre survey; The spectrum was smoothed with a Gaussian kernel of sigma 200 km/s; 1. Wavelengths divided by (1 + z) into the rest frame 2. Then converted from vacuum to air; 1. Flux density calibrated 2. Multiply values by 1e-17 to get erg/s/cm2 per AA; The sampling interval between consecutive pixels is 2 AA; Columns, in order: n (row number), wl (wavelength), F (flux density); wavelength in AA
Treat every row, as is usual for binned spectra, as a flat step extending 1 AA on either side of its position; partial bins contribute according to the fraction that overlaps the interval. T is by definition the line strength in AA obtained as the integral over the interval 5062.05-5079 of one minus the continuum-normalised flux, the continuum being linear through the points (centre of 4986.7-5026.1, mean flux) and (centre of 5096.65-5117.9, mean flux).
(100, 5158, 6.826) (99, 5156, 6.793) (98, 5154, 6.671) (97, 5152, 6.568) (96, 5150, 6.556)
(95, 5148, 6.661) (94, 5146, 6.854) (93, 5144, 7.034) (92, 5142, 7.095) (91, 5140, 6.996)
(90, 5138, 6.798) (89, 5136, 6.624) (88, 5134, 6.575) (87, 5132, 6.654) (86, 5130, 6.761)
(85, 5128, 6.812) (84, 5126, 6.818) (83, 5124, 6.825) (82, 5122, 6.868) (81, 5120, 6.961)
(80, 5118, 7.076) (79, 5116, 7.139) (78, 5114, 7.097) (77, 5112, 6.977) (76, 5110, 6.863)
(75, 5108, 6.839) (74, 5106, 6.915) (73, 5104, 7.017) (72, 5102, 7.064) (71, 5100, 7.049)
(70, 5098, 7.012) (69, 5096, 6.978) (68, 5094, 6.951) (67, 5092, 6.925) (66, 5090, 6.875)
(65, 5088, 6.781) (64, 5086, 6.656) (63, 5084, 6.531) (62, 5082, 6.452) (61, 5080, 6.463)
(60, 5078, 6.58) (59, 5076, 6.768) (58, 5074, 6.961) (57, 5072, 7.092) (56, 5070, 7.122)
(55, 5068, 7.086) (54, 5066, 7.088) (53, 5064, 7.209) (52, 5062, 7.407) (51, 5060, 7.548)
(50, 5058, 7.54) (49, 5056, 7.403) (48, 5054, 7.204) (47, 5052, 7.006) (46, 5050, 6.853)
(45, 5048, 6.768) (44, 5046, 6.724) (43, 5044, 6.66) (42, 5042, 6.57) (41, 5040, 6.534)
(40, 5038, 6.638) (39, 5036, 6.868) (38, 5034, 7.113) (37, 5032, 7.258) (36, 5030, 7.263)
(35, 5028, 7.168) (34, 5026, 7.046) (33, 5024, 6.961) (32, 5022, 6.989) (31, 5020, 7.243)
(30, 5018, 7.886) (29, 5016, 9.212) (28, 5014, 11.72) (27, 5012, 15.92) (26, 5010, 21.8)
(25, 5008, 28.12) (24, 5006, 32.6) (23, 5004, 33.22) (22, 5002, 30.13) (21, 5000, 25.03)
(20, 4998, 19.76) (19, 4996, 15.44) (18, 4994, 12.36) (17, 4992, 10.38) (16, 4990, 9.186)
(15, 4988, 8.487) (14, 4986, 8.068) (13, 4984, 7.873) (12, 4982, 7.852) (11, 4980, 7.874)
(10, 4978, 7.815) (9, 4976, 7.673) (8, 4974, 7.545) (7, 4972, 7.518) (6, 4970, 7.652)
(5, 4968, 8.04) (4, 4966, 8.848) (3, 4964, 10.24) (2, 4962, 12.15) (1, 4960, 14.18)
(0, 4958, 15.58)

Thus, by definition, 5.4 AA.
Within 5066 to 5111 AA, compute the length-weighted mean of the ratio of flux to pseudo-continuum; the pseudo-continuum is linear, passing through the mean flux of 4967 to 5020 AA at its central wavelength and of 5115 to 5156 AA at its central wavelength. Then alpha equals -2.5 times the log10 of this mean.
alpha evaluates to 0.31 mag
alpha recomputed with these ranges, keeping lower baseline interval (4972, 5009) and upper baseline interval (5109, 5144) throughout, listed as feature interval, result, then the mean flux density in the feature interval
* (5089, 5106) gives 0.23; 6.98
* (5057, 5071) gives 0.42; 7.29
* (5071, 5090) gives 0.40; 6.71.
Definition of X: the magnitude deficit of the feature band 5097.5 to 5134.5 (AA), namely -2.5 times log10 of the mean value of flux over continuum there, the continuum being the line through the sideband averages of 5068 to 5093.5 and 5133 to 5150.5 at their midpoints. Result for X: -0.02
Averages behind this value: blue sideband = 6.78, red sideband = 6.81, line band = 6.91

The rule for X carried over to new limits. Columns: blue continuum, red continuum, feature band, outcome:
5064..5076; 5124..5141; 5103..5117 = -0.018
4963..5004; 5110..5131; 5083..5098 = 0.174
